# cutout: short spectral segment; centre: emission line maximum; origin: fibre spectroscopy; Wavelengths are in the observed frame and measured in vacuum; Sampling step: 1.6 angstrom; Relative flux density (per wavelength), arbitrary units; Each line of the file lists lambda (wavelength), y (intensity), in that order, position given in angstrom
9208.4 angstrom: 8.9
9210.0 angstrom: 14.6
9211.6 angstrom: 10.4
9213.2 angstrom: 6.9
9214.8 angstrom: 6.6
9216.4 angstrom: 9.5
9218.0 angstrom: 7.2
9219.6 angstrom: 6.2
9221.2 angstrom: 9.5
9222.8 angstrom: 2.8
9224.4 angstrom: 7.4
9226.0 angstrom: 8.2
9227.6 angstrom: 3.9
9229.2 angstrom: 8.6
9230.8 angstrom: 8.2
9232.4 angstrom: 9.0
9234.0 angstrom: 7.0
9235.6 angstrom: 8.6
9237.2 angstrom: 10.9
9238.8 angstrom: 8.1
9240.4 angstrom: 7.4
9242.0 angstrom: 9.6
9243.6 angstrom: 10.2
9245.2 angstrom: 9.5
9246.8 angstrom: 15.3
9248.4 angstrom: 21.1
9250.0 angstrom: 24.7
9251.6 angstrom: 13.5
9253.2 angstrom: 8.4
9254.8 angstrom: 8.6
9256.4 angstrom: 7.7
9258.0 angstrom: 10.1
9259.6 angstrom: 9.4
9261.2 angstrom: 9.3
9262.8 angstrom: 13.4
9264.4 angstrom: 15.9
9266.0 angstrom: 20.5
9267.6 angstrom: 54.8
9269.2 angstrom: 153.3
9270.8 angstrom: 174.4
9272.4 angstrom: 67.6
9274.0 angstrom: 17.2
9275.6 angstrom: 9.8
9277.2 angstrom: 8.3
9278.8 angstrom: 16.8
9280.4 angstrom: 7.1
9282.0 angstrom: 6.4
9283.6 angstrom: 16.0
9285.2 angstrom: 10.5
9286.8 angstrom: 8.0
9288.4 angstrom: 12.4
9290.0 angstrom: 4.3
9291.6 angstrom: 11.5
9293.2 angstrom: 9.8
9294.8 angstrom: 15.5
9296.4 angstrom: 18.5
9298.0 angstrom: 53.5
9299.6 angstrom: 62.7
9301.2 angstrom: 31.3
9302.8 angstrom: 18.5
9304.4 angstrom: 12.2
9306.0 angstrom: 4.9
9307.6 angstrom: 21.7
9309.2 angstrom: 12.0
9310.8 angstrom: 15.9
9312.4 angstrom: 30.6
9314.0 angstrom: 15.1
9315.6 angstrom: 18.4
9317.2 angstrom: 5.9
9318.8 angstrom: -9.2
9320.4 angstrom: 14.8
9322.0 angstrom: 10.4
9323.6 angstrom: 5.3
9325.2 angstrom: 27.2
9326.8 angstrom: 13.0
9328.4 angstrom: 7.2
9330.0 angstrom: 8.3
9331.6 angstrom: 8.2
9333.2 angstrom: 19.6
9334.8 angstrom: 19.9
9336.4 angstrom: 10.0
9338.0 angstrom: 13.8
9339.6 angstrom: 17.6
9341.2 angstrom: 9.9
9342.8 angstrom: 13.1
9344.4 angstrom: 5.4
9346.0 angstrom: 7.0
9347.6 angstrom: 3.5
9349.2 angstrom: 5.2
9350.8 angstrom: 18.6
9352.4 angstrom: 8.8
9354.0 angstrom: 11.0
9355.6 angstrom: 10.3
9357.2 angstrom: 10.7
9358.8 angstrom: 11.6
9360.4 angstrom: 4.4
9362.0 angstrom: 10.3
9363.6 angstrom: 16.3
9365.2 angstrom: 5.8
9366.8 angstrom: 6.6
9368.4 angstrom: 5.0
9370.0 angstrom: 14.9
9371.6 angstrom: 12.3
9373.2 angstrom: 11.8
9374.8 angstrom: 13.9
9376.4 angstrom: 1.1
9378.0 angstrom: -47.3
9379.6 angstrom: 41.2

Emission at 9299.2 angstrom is [N II] 6583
